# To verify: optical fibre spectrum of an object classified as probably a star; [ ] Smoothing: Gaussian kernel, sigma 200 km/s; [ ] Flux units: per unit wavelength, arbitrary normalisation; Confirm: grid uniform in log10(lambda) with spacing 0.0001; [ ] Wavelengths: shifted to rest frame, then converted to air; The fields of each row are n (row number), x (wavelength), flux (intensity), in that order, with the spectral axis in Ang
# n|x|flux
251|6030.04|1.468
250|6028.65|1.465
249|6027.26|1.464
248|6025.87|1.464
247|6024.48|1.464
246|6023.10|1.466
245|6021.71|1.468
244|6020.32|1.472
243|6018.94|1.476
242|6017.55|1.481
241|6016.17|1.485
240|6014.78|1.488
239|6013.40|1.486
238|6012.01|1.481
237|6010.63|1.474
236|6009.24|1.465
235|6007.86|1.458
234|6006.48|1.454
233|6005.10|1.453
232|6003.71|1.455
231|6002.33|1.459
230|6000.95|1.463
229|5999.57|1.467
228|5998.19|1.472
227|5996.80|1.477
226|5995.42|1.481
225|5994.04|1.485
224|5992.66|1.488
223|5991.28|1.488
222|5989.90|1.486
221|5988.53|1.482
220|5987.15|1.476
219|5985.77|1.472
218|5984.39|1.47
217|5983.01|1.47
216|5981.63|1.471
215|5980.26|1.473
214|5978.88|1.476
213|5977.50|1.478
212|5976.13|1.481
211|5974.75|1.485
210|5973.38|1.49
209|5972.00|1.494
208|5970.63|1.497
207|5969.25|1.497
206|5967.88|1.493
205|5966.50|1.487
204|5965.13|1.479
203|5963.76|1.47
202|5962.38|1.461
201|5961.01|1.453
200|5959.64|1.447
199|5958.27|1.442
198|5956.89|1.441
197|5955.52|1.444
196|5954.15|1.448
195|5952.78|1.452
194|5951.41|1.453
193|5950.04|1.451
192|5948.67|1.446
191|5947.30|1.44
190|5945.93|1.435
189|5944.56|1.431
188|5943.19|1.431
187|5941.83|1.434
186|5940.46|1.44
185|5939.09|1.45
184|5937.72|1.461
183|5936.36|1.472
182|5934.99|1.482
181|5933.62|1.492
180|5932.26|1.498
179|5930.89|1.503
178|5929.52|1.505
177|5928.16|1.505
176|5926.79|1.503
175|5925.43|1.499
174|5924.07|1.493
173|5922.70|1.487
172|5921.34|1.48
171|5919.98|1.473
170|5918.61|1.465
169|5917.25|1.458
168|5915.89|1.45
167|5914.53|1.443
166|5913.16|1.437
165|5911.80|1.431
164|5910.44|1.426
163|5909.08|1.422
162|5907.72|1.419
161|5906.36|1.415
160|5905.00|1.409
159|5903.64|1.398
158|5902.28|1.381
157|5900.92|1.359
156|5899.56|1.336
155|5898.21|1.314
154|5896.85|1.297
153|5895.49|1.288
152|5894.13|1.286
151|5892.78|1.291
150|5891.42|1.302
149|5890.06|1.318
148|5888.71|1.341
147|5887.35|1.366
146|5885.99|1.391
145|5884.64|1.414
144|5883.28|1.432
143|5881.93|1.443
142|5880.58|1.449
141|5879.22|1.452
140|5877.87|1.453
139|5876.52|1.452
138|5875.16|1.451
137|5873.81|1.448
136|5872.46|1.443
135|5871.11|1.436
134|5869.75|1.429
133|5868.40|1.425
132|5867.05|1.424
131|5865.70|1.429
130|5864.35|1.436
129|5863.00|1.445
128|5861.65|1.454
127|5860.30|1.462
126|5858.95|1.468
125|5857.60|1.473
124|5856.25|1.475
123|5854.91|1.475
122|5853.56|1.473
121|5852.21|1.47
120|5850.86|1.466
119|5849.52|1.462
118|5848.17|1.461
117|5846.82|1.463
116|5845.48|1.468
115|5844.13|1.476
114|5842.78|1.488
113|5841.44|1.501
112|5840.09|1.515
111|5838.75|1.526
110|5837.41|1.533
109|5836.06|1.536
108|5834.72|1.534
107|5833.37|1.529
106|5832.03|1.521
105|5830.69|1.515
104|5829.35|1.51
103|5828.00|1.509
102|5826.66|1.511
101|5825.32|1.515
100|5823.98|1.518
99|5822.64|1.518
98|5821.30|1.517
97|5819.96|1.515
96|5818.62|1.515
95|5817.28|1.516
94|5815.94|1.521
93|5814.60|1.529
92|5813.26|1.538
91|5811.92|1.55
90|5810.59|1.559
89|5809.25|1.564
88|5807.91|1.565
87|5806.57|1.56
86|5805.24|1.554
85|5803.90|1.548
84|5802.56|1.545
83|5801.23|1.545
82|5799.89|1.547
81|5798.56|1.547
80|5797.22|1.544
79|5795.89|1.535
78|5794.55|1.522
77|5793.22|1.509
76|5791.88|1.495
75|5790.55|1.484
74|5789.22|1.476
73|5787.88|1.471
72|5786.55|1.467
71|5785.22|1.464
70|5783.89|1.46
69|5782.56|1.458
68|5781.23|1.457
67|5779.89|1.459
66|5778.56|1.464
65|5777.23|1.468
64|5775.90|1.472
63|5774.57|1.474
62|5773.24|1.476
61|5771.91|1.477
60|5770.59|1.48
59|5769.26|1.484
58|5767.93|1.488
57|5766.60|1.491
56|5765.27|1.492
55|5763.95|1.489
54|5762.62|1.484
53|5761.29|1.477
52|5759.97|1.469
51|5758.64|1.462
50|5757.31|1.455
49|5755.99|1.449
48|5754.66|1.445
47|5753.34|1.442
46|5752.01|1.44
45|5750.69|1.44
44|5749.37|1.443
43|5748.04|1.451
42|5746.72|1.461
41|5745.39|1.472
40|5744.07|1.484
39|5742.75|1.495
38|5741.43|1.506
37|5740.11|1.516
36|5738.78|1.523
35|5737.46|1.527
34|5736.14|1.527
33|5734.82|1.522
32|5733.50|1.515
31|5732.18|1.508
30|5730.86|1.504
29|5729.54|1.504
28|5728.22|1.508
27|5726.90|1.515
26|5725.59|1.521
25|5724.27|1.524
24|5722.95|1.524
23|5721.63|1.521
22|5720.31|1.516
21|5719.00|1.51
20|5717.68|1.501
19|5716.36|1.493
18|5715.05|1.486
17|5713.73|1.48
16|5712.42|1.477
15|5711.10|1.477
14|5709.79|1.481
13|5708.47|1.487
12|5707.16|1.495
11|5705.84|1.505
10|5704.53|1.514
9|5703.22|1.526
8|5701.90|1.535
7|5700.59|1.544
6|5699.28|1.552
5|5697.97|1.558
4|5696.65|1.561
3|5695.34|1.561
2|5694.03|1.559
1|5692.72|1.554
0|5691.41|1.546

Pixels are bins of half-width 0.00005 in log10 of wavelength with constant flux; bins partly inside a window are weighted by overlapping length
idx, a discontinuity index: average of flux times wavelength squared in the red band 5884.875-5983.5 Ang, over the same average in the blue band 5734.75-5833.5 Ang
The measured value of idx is 1.01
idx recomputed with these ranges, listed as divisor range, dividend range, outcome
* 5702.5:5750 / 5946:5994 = 1.06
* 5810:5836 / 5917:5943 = 1.01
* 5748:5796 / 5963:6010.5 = 1.08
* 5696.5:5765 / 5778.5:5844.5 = 1.04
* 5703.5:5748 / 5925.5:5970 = 1.05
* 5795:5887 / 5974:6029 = 1.04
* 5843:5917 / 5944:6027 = 1.07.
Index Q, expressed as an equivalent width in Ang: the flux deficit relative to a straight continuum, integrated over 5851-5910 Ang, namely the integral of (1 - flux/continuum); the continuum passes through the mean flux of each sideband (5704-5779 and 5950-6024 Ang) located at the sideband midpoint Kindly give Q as 2.8 Ang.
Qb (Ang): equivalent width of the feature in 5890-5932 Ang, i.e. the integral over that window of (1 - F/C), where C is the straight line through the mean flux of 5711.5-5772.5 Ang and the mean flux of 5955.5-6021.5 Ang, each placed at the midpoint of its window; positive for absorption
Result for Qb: 1.80 Ang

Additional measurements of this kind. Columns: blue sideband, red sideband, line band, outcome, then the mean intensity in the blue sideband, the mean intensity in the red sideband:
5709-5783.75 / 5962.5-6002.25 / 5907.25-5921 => 0.3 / 1.49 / 1.48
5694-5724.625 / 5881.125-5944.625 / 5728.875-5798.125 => 0.3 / 1.51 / 1.42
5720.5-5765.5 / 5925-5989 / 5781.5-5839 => -1.5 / 1.49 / 1.47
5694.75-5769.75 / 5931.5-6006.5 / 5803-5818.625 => -0.6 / 1.5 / 1.47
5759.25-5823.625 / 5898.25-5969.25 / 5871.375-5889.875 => 0.6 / 1.51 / 1.45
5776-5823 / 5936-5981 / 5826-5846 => -0.1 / 1.51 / 1.46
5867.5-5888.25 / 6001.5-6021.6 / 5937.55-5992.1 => -0.3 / 1.43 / 1.47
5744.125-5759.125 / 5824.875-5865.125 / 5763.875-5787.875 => -0.2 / 1.45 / 1.49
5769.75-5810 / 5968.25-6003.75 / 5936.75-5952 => 0.4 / 1.5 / 1.48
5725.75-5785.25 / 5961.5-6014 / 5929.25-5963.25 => 0.5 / 1.48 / 1.48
